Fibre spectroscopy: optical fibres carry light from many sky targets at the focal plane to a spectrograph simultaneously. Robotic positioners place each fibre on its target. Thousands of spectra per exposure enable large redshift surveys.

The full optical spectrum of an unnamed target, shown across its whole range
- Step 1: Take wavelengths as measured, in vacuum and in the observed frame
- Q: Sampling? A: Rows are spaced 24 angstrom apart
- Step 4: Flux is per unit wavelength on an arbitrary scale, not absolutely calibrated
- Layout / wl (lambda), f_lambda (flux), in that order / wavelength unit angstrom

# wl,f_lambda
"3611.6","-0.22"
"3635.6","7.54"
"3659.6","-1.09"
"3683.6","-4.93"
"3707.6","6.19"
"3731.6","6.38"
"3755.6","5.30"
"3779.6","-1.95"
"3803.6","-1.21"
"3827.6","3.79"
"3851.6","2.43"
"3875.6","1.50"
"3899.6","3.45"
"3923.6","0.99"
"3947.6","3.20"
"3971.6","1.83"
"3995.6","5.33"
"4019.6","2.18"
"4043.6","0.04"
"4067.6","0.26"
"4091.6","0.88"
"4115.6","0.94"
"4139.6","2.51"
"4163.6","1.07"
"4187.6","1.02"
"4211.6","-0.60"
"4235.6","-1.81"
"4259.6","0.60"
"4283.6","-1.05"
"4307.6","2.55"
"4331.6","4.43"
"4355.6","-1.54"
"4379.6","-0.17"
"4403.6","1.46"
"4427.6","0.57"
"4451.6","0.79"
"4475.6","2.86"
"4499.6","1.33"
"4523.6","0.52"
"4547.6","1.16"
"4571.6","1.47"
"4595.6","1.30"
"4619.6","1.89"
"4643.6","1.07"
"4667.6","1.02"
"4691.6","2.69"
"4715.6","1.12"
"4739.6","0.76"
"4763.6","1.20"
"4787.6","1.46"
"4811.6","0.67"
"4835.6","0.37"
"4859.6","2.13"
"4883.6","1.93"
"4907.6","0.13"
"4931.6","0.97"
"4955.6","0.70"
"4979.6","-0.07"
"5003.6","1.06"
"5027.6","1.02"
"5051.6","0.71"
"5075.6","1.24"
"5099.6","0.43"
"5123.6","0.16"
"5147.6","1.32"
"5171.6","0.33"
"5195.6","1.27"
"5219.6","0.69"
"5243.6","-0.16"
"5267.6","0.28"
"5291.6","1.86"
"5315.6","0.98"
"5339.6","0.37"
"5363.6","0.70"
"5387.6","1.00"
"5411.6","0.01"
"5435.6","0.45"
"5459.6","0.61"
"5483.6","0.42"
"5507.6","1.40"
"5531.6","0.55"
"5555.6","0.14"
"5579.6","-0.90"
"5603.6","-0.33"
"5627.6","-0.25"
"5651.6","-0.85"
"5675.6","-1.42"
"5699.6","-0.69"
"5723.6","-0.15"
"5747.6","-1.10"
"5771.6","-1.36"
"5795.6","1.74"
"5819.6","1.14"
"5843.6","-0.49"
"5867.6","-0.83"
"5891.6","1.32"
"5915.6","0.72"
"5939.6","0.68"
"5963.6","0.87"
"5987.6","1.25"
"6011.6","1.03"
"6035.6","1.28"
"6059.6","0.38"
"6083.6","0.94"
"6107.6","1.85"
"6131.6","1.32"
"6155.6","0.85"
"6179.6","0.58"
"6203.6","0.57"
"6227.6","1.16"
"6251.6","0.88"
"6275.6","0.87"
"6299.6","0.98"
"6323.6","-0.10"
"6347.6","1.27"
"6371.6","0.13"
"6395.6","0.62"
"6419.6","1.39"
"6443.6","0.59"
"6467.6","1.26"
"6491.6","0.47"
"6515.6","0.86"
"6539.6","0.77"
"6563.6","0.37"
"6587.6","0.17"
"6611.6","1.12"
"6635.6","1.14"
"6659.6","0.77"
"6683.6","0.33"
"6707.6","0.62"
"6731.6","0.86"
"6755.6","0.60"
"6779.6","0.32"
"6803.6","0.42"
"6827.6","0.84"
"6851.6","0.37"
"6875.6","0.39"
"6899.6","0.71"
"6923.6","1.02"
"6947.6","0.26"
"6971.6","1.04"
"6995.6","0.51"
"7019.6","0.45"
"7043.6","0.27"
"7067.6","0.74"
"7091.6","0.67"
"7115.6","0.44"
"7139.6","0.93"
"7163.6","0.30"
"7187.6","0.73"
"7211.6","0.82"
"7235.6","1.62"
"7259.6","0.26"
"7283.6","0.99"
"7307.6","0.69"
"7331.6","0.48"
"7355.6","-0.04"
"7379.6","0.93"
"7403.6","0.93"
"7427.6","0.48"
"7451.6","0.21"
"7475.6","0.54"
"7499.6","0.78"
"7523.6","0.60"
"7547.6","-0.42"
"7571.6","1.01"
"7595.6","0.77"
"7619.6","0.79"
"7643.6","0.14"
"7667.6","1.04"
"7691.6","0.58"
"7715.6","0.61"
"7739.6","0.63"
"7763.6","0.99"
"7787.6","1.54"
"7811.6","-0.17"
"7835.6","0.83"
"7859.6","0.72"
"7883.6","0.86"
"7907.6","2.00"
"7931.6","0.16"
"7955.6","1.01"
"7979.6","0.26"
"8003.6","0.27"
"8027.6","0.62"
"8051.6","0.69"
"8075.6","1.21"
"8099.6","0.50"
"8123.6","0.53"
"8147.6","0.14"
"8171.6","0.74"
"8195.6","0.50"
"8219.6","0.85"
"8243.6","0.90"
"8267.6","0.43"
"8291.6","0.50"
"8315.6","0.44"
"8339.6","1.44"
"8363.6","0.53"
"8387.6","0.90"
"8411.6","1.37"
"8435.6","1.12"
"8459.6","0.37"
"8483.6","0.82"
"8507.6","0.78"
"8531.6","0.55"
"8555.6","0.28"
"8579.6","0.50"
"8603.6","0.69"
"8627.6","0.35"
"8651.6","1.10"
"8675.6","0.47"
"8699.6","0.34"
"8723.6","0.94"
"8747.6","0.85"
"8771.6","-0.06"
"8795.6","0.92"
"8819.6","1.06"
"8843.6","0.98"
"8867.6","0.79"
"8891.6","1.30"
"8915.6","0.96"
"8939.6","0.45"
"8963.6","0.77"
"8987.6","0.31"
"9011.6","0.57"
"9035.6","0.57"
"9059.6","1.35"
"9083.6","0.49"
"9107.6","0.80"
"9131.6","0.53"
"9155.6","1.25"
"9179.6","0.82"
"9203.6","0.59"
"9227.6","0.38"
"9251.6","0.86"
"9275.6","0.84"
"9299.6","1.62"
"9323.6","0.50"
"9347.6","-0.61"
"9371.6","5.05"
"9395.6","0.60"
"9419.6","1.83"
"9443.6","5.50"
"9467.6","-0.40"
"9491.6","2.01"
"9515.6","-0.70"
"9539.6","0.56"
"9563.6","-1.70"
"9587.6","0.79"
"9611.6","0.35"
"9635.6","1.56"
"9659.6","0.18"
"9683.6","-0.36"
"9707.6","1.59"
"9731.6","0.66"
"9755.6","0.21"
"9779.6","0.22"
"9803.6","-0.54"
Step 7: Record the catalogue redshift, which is 0.555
